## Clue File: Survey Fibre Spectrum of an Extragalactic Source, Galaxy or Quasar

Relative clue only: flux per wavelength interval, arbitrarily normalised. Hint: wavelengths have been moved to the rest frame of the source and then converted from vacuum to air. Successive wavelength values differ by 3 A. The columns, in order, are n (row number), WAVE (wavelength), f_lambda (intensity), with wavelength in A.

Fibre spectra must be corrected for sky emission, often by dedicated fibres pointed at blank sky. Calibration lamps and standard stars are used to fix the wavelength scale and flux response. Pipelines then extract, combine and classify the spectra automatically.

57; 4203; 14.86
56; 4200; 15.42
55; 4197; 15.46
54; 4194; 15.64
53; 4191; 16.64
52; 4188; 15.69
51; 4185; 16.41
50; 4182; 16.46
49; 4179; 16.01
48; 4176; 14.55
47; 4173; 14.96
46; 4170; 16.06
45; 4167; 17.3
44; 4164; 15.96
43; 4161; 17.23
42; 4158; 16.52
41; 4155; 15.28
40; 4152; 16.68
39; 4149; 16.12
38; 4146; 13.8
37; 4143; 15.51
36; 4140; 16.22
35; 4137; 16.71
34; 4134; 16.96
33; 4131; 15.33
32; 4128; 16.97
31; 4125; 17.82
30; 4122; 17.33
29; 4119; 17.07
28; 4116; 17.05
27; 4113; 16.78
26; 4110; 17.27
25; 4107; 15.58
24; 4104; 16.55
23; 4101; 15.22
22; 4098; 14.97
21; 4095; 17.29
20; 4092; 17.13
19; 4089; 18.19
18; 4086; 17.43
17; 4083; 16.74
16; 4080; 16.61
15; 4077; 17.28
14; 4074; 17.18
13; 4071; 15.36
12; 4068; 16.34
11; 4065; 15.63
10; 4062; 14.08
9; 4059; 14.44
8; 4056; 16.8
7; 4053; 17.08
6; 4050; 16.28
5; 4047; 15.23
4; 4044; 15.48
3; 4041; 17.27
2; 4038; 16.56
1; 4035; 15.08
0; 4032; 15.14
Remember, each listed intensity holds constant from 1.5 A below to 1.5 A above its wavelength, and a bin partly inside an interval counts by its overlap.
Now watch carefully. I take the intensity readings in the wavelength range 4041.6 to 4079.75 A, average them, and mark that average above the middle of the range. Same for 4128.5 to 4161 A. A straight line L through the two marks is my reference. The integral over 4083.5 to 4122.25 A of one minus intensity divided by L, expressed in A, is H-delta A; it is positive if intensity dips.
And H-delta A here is -1.8 A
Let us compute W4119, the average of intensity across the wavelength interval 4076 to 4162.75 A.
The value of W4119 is 16.5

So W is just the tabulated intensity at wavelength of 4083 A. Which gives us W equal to 16.74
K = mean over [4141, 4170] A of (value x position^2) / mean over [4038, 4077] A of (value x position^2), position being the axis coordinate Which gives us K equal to 1.1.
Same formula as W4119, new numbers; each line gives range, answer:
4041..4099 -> 16.3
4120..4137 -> 16.9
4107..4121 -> 16.9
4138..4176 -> 15.9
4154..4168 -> 16.5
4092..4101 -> 16.1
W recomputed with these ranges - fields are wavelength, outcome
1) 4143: 15.51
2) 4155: 15.28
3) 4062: 14.08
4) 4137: 16.71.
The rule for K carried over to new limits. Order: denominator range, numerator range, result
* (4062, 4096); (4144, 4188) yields 1.00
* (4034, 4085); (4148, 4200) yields 1.05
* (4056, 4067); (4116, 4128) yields 1.18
